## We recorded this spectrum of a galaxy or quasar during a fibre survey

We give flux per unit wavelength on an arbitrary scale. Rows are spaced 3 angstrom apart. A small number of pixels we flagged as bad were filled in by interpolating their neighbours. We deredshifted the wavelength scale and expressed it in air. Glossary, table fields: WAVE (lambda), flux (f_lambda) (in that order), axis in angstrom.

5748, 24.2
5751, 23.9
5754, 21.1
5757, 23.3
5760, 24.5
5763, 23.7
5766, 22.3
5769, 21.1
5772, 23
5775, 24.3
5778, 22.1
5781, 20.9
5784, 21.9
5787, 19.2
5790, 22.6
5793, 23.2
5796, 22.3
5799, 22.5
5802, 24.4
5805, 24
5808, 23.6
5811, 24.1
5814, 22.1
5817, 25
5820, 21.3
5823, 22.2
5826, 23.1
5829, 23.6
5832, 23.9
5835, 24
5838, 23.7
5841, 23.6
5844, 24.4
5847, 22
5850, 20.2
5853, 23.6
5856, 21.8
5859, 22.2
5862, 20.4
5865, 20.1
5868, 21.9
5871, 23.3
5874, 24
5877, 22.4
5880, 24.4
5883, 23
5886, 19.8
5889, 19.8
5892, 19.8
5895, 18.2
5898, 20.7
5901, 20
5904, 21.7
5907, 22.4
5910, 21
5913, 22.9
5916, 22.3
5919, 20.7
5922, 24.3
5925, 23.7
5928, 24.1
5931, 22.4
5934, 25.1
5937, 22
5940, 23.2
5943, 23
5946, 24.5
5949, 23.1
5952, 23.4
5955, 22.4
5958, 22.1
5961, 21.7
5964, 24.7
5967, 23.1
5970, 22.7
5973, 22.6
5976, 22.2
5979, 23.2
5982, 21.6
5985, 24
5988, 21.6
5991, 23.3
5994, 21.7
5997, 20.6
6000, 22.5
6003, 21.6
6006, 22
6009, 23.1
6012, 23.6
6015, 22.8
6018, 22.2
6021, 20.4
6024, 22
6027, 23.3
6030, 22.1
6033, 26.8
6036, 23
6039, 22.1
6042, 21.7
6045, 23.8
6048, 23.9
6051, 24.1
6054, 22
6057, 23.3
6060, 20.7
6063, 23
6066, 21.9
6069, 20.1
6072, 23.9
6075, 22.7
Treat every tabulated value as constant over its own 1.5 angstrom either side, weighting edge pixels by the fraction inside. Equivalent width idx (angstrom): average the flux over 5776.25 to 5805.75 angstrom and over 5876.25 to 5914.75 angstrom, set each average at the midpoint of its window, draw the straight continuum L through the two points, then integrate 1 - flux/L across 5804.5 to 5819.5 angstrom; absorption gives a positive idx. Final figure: -1.0 angstrom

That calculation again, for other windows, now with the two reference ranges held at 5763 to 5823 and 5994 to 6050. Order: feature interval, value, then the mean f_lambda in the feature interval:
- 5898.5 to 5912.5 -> 0.79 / 21.3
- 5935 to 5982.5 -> -0.55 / 22.9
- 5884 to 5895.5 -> 1.51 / 19.7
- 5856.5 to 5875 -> 0.59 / 21.9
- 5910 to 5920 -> 0.33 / 21.9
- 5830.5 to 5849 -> -0.71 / 23.5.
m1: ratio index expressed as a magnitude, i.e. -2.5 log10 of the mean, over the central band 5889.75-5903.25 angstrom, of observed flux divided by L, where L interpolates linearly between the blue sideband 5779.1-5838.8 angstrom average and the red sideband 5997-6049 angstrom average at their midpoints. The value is 0.15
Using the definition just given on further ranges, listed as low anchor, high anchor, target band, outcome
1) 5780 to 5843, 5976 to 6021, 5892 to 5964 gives 0.01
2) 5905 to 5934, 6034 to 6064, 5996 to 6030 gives 0.03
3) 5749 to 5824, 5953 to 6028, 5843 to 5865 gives 0.04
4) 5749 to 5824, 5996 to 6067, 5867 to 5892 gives 0.03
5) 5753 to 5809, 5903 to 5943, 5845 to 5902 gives 0.06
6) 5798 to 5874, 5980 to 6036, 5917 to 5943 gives -0.02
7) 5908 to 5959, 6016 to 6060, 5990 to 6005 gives 0.05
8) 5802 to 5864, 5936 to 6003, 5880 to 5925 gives 0.07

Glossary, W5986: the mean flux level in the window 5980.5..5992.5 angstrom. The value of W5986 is 22.6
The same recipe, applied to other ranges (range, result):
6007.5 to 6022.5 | 22.4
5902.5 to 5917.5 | 22.1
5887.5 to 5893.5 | 19.8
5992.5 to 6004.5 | 21.6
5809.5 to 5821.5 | 23.1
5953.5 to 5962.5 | 22.1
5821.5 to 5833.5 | 23.2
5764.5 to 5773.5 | 22.1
